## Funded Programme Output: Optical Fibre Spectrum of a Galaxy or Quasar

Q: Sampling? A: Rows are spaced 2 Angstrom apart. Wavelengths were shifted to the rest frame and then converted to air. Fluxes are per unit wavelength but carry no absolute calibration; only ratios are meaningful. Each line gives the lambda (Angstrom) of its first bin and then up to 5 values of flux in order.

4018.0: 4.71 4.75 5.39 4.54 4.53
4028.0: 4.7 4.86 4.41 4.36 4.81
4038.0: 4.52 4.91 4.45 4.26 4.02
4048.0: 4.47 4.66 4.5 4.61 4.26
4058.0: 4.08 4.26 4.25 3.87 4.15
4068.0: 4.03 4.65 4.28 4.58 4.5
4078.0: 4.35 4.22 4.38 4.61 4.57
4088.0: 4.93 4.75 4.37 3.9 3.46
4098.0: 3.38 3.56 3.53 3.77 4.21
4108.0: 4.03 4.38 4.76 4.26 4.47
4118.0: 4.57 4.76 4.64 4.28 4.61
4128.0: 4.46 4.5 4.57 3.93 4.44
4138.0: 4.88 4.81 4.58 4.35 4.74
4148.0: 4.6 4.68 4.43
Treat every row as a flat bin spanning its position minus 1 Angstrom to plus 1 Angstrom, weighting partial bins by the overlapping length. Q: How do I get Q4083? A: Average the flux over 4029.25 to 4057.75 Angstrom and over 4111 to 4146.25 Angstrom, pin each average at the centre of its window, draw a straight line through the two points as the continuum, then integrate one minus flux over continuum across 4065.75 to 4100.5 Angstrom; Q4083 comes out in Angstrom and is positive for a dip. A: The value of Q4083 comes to 1.8 Angstrom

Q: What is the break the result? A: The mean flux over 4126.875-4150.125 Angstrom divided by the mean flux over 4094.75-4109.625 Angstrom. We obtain 1.21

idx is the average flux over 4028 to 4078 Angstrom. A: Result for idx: 4.41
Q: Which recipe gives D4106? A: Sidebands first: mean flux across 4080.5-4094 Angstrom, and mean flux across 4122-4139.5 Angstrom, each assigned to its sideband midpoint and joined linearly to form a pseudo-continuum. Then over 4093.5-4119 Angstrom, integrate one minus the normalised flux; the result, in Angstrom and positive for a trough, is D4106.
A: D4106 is 2.7 Angstrom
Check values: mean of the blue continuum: 4.54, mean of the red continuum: 4.48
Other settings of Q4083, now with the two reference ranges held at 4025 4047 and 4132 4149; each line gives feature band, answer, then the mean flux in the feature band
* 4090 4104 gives 2.34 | 3.78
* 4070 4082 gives 0.34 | 4.41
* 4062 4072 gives 0.75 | 4.19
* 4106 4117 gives 0.42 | 4.36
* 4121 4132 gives 0.09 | 4.5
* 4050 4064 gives 0.66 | 4.32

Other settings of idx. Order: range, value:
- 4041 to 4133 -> 4.31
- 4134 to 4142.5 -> 4.6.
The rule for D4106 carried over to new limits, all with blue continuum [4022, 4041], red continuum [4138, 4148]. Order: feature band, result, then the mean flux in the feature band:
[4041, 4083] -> 3.0 Angstrom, 4.33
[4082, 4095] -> 0.4 Angstrom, 4.51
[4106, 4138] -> 1.4 Angstrom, 4.45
